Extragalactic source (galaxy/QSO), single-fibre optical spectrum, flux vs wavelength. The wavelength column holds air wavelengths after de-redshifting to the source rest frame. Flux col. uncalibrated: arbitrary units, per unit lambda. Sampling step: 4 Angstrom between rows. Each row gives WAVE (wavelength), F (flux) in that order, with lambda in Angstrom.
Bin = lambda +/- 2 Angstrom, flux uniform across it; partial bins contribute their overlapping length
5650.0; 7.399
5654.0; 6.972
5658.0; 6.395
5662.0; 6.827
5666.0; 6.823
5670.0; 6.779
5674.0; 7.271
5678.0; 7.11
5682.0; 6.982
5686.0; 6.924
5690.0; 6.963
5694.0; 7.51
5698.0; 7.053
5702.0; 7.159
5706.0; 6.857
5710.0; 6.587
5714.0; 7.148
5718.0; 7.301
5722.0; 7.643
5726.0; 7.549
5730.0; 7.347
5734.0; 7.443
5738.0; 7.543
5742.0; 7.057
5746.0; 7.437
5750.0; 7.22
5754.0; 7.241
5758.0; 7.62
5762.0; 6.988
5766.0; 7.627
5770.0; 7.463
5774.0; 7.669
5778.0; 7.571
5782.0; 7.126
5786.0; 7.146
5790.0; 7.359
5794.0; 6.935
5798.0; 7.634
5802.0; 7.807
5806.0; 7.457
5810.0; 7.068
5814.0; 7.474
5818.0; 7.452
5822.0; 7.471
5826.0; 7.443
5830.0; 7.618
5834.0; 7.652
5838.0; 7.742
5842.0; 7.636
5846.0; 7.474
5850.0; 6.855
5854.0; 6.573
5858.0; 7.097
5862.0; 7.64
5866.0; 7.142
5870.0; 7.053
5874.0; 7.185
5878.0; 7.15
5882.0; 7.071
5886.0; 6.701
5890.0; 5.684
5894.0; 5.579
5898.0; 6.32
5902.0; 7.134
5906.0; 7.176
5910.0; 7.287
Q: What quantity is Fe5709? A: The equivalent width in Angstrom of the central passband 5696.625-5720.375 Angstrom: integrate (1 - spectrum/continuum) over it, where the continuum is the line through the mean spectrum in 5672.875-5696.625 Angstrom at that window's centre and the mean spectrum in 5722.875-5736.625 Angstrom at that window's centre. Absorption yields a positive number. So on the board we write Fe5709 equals 0.9 Angstrom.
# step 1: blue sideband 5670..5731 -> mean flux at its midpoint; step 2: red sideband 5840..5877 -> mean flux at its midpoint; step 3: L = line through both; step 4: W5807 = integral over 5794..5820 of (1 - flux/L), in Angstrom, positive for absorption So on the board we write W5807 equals -0.98 Angstrom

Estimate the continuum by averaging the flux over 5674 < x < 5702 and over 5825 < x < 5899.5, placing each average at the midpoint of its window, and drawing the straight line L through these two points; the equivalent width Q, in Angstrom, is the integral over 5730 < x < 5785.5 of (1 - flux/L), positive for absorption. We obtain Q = -2.3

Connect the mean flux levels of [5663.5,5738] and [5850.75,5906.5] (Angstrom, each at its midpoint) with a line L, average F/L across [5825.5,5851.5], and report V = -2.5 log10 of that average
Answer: -0.09 mag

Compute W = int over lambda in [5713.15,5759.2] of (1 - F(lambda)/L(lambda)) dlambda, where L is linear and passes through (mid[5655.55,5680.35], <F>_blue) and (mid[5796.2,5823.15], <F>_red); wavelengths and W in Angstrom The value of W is -1.4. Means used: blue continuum 6.87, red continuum 7.48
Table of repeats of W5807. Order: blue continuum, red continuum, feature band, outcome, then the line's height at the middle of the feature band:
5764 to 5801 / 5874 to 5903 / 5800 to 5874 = -4.30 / 6.96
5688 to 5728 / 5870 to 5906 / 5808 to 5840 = -3.03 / 6.84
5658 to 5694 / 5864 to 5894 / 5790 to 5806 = -1.40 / 6.85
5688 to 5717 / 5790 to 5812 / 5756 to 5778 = -0.66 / 7.26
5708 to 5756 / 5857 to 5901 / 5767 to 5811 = -1.87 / 7.1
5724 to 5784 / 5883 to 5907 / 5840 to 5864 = -1.75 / 6.72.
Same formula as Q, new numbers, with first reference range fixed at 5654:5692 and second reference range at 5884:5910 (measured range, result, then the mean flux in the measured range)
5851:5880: -2.46 Angstrom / 7.11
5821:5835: -1.95 Angstrom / 7.54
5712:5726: -1.18 Angstrom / 7.39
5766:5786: -2.17 Angstrom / 7.44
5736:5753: -1.35 Angstrom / 7.31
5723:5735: -1.17 Angstrom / 7.46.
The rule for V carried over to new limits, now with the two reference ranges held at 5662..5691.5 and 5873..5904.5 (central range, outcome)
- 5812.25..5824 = -0.11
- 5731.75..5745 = -0.08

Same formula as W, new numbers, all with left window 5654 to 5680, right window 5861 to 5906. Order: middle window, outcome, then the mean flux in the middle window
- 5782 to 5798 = -0.89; 7.2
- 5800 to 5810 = -1.03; 7.52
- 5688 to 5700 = -0.54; 7.18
